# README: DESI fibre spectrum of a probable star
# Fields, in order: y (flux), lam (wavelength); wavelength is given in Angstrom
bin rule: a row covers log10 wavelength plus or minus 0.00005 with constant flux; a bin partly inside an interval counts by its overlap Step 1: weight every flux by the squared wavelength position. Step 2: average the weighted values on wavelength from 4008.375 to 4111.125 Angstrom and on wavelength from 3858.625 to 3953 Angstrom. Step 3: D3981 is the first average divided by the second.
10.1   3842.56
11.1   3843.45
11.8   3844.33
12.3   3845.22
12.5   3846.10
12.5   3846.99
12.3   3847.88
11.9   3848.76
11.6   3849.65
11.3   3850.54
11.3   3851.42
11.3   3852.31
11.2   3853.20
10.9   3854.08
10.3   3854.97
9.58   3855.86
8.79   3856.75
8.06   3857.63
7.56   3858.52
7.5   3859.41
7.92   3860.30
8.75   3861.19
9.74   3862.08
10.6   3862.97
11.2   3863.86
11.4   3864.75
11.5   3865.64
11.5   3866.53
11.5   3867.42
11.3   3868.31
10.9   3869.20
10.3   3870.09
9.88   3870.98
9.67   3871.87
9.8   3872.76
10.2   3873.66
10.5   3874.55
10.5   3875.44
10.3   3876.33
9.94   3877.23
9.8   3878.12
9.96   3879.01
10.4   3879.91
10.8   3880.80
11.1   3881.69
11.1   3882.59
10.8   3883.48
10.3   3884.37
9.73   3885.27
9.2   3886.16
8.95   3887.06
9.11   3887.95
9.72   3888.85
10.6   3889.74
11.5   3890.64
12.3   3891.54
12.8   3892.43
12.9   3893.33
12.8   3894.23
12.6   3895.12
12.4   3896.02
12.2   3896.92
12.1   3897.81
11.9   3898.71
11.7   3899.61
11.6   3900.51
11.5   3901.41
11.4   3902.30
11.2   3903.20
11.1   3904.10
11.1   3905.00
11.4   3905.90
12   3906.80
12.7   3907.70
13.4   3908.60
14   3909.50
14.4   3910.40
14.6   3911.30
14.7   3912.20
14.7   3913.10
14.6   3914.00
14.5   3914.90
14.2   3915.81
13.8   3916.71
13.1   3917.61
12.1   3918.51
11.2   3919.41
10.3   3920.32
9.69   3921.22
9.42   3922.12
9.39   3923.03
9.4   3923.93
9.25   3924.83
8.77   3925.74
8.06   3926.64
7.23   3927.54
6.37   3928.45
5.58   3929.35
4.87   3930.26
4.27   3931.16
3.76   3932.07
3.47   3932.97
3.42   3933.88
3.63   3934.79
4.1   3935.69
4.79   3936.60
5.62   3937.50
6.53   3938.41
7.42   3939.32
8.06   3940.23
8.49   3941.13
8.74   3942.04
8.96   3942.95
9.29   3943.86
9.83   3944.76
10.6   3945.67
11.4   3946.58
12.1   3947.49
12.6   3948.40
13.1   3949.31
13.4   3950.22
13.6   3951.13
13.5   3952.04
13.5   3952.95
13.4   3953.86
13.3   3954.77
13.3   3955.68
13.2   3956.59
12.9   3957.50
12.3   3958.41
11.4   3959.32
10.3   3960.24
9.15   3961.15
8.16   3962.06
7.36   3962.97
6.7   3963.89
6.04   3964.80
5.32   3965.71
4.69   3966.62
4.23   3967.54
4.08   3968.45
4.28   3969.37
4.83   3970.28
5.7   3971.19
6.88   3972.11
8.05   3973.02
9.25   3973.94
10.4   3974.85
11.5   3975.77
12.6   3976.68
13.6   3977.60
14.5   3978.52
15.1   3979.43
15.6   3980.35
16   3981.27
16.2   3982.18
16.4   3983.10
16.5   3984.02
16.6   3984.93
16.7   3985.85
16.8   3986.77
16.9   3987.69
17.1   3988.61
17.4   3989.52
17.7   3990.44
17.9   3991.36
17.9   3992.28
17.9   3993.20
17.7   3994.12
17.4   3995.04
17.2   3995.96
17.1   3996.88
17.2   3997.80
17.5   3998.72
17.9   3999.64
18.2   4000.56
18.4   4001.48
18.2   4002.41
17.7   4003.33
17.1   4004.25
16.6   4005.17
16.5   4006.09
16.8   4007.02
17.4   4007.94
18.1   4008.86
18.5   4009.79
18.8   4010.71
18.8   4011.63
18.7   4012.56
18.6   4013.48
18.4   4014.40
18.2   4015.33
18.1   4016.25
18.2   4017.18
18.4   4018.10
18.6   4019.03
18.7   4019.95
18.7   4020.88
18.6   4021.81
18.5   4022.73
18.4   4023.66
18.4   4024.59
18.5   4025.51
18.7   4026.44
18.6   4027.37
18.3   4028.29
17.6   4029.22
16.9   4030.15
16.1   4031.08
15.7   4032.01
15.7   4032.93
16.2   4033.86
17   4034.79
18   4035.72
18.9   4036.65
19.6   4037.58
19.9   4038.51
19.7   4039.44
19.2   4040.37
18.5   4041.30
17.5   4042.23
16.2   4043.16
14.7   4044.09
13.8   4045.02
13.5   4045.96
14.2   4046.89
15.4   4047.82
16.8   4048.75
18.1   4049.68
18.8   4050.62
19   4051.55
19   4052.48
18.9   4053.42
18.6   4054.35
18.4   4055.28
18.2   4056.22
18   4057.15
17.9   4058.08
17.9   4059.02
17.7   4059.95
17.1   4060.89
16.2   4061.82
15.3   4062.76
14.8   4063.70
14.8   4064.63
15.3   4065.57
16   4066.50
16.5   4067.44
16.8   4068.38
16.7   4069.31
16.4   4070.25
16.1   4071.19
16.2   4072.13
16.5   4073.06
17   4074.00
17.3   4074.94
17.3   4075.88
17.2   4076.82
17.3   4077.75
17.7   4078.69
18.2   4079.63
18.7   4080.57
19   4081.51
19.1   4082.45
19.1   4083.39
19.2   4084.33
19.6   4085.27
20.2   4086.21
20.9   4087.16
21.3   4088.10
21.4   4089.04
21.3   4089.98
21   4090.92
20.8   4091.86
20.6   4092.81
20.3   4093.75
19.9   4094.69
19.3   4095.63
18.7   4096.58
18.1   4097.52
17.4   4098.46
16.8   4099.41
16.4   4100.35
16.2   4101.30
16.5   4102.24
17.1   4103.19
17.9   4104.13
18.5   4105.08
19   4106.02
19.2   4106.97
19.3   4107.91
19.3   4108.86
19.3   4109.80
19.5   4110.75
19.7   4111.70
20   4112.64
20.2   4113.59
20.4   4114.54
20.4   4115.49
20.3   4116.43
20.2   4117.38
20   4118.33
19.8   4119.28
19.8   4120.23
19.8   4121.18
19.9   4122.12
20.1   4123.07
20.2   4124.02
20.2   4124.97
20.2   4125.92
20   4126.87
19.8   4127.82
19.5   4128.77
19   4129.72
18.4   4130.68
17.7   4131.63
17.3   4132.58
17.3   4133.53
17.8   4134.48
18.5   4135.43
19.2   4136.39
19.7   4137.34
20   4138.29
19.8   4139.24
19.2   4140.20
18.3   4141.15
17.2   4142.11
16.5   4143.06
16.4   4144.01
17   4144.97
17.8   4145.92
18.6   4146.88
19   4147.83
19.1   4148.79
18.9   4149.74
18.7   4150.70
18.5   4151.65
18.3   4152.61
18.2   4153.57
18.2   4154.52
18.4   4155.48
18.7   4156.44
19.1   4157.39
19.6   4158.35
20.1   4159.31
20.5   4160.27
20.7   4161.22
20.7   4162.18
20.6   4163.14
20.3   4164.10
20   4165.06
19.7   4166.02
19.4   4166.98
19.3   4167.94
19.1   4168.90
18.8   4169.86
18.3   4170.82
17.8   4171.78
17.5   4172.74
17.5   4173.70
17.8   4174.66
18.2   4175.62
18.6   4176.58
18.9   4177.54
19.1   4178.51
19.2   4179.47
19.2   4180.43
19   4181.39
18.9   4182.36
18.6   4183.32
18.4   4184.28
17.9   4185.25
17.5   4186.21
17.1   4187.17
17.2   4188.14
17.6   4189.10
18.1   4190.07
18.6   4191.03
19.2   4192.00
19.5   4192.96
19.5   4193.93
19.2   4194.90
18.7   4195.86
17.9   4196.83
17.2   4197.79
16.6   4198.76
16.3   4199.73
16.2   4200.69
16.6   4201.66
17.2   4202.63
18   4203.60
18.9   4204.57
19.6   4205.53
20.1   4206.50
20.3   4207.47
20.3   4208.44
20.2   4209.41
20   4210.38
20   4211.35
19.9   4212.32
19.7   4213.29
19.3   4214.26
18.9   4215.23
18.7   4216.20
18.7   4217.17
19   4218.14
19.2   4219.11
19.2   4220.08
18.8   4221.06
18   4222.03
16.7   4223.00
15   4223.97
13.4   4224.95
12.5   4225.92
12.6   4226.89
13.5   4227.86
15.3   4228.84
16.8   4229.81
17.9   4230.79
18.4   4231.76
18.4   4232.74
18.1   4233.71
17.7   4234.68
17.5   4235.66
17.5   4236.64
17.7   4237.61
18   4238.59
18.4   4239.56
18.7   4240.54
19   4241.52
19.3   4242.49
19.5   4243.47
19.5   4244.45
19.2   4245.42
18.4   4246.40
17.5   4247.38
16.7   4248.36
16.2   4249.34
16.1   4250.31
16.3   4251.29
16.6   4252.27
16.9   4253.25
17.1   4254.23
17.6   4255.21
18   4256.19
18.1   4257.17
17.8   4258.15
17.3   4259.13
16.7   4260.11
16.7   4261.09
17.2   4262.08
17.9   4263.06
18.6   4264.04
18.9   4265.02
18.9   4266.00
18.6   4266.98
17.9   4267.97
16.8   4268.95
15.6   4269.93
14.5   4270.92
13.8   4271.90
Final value 1.9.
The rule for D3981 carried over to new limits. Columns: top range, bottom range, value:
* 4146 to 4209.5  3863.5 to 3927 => 1.90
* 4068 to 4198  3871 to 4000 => 1.85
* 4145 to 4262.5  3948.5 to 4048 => 1.33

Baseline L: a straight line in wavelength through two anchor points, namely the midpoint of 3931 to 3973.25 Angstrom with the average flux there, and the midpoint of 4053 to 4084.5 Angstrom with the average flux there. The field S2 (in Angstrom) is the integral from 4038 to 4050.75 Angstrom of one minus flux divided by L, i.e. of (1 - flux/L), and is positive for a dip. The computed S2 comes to -1.2 Angstrom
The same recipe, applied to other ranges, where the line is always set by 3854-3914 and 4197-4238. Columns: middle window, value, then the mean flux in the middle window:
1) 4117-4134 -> -3.74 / 19.4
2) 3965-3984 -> 4.18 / 10.1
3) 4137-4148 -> -1.36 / 18.3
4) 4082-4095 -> -4.45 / 20.3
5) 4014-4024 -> -3.40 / 18.4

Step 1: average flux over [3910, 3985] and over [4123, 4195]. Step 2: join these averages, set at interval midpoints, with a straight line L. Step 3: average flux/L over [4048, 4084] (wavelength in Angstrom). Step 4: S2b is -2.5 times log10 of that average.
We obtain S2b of -0.17 mag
